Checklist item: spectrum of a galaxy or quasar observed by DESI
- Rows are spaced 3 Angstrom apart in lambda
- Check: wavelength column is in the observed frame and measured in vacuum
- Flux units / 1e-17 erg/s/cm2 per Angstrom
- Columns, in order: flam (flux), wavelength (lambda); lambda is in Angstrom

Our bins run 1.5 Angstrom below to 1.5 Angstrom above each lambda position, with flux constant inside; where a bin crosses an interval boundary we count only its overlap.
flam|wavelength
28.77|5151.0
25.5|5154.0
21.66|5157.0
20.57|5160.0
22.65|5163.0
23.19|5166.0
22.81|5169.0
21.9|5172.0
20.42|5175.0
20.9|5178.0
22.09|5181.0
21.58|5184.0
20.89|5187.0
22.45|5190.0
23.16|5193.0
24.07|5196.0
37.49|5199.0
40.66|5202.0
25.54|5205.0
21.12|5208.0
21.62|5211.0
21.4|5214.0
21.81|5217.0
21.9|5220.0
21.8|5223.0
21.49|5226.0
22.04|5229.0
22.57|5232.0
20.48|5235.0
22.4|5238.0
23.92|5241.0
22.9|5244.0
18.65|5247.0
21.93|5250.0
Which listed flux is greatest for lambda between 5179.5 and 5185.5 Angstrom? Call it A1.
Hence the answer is 22.09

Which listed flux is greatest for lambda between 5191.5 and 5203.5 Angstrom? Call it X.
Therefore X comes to 40.66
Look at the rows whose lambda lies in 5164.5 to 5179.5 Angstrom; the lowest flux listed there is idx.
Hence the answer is 20.42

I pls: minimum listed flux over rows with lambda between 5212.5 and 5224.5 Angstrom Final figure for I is 21.4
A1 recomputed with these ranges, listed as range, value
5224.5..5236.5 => 22.57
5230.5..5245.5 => 23.92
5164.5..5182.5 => 23.19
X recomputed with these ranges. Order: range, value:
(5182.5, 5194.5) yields 23.16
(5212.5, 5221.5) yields 21.9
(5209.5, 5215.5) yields 21.62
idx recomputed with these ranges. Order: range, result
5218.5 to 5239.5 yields 20.48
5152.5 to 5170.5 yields 20.57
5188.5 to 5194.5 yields 22.45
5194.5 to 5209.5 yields 21.12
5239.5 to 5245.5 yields 22.9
